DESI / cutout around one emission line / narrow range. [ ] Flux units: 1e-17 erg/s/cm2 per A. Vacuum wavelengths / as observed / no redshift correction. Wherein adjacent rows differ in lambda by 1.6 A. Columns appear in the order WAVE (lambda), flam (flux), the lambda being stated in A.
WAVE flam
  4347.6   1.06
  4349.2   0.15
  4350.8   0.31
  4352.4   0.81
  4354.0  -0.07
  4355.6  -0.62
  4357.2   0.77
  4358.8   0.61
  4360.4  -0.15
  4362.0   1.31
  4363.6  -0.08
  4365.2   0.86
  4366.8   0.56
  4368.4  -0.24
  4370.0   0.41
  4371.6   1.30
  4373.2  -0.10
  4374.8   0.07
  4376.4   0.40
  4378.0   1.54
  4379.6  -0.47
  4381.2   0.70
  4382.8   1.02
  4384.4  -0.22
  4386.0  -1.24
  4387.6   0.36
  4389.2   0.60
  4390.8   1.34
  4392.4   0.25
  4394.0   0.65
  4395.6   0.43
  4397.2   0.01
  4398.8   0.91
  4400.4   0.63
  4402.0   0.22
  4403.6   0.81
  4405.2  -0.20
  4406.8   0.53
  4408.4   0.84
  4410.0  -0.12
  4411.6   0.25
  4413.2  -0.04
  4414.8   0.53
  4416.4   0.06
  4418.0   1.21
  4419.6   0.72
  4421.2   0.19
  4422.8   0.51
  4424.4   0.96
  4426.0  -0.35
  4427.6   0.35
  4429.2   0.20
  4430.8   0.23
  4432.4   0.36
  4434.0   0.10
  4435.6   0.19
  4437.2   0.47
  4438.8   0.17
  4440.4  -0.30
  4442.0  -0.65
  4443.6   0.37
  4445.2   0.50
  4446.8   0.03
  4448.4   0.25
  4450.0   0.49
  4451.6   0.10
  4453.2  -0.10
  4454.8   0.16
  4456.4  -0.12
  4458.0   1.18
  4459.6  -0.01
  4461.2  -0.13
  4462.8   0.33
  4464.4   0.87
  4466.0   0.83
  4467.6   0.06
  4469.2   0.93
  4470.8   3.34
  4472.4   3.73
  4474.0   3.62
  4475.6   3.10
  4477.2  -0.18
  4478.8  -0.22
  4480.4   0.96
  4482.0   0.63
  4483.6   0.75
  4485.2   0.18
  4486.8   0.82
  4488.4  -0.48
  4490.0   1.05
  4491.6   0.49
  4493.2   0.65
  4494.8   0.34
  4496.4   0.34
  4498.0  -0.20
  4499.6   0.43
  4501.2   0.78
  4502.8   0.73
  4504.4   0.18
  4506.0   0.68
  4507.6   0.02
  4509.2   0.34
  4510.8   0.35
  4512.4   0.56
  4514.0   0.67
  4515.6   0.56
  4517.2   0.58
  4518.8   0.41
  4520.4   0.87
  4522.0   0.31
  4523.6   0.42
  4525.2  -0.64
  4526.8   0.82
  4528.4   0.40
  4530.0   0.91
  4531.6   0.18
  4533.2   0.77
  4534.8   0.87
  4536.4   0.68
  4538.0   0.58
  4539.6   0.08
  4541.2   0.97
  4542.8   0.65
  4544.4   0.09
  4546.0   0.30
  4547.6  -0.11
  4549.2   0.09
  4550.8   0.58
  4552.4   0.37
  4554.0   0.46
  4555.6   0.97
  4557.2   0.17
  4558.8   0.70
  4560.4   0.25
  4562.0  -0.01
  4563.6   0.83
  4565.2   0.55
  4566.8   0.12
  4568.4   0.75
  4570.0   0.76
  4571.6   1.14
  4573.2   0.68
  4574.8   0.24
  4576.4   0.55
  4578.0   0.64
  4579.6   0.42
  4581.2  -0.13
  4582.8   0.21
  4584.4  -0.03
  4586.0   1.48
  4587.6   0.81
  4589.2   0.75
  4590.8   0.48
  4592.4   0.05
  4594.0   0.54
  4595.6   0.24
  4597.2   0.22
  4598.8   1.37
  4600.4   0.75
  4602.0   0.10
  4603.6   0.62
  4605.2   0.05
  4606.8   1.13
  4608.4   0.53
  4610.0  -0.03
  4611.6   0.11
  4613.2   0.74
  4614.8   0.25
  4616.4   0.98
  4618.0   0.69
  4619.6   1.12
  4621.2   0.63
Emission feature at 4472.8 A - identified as [O II] 3727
